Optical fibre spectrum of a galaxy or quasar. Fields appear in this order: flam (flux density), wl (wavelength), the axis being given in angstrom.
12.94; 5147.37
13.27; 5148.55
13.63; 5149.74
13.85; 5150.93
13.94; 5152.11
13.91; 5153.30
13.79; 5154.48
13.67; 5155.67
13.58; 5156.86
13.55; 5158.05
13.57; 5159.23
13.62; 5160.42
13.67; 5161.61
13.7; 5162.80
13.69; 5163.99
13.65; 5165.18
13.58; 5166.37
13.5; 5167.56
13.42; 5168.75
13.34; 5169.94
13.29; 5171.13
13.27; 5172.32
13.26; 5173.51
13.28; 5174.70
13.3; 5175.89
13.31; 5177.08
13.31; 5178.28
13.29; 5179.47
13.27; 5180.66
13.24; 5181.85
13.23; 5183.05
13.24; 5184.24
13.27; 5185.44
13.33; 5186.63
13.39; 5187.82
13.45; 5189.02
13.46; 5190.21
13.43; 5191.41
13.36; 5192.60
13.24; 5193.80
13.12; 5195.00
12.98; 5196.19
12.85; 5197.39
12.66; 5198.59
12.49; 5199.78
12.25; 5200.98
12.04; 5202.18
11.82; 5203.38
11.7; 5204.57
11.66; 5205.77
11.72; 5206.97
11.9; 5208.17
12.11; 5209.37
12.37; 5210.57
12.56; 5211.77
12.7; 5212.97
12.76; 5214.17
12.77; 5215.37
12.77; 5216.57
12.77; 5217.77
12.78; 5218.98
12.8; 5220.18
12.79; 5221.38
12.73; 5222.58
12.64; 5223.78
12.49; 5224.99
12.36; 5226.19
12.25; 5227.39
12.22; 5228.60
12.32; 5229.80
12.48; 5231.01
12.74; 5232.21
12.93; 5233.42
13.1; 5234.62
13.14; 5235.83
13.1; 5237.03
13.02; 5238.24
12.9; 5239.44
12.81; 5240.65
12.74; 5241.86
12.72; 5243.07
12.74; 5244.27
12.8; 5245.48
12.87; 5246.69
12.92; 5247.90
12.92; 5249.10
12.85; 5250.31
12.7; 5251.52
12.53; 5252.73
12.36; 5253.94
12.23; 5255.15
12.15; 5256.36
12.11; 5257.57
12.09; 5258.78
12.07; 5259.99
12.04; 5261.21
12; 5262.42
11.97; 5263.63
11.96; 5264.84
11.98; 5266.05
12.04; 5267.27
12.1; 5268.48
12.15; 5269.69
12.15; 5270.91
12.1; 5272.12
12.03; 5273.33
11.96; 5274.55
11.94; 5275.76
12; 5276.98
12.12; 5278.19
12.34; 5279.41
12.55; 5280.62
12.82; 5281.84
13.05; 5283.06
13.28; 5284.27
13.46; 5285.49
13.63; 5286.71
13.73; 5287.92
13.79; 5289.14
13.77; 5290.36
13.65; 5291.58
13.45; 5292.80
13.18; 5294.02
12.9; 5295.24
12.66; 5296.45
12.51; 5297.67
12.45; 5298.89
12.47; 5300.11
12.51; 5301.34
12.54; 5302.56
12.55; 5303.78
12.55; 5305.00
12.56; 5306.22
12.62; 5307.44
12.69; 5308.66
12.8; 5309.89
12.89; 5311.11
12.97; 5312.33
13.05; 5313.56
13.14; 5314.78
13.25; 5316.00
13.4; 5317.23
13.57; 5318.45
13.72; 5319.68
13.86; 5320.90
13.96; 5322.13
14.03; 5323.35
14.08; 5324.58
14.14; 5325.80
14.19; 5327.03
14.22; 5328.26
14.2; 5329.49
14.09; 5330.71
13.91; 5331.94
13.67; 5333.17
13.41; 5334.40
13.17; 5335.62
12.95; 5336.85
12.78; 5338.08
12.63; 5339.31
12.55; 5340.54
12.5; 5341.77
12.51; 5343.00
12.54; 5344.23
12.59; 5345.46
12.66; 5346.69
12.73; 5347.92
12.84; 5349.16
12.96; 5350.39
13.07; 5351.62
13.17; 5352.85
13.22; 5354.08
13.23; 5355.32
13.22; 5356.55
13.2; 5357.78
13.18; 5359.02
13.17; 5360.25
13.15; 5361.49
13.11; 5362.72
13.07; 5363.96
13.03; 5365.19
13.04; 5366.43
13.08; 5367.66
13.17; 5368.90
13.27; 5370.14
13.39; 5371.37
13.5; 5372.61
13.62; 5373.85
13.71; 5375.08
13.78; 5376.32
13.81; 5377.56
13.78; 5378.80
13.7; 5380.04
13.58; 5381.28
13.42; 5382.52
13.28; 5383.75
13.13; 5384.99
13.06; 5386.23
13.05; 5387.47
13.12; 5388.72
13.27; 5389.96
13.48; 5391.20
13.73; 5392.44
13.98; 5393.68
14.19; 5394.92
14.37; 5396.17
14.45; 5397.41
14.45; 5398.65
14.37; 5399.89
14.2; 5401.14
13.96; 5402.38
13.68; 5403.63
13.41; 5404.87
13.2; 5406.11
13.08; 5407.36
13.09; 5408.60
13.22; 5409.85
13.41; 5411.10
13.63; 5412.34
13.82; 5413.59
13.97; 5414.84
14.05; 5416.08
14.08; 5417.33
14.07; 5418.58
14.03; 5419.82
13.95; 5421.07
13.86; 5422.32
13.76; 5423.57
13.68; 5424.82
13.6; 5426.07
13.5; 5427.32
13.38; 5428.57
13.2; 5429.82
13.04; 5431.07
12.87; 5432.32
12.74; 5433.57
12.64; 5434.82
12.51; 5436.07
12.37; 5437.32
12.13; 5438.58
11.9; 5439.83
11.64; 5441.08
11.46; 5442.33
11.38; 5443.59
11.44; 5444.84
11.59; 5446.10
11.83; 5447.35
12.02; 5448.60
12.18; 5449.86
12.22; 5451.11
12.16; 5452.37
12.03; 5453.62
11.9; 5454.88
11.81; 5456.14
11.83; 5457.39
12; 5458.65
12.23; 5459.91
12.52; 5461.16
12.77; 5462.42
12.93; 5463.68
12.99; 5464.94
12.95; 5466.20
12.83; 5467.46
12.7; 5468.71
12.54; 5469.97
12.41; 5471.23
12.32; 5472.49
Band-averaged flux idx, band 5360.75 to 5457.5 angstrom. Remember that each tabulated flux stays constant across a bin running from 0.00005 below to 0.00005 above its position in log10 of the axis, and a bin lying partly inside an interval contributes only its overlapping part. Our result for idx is 13.2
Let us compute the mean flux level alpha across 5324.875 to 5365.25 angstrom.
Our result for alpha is 13.2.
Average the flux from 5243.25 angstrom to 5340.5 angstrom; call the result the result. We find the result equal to 12.9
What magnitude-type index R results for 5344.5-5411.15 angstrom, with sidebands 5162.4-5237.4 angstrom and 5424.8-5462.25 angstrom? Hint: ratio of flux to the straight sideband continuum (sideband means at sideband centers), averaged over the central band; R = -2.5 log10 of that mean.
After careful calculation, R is -0.08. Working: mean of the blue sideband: 12.9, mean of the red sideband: 12.3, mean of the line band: 13.4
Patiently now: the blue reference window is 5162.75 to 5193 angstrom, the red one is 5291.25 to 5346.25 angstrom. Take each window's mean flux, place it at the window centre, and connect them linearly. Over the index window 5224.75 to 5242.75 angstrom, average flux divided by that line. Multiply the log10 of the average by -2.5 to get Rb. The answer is 0.05 mag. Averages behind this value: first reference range 13.4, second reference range 13.2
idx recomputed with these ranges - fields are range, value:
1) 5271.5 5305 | 12.8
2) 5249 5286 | 12.3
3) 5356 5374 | 13.2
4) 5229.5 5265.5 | 12.6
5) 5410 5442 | 13.3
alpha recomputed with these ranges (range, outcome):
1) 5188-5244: 12.7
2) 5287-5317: 13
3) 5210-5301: 12.6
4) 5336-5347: 12.6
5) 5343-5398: 13.3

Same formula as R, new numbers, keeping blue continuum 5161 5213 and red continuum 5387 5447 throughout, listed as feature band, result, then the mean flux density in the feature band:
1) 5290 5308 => 0.027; 12.8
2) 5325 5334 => -0.069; 14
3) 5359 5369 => 0.009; 13.1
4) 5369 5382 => -0.029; 13.6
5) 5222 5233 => 0.049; 12.5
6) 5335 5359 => 0.026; 12.9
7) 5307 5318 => 0.013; 13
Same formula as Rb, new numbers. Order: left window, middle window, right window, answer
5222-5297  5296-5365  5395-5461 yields -0.03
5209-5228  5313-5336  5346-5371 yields -0.06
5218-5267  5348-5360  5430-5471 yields -0.06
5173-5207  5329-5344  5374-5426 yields 0.02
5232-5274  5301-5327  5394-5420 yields -0.02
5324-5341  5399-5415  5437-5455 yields -0.10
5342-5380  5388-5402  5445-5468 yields -0.09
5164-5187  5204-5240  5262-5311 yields 0.04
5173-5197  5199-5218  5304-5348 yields 0.09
